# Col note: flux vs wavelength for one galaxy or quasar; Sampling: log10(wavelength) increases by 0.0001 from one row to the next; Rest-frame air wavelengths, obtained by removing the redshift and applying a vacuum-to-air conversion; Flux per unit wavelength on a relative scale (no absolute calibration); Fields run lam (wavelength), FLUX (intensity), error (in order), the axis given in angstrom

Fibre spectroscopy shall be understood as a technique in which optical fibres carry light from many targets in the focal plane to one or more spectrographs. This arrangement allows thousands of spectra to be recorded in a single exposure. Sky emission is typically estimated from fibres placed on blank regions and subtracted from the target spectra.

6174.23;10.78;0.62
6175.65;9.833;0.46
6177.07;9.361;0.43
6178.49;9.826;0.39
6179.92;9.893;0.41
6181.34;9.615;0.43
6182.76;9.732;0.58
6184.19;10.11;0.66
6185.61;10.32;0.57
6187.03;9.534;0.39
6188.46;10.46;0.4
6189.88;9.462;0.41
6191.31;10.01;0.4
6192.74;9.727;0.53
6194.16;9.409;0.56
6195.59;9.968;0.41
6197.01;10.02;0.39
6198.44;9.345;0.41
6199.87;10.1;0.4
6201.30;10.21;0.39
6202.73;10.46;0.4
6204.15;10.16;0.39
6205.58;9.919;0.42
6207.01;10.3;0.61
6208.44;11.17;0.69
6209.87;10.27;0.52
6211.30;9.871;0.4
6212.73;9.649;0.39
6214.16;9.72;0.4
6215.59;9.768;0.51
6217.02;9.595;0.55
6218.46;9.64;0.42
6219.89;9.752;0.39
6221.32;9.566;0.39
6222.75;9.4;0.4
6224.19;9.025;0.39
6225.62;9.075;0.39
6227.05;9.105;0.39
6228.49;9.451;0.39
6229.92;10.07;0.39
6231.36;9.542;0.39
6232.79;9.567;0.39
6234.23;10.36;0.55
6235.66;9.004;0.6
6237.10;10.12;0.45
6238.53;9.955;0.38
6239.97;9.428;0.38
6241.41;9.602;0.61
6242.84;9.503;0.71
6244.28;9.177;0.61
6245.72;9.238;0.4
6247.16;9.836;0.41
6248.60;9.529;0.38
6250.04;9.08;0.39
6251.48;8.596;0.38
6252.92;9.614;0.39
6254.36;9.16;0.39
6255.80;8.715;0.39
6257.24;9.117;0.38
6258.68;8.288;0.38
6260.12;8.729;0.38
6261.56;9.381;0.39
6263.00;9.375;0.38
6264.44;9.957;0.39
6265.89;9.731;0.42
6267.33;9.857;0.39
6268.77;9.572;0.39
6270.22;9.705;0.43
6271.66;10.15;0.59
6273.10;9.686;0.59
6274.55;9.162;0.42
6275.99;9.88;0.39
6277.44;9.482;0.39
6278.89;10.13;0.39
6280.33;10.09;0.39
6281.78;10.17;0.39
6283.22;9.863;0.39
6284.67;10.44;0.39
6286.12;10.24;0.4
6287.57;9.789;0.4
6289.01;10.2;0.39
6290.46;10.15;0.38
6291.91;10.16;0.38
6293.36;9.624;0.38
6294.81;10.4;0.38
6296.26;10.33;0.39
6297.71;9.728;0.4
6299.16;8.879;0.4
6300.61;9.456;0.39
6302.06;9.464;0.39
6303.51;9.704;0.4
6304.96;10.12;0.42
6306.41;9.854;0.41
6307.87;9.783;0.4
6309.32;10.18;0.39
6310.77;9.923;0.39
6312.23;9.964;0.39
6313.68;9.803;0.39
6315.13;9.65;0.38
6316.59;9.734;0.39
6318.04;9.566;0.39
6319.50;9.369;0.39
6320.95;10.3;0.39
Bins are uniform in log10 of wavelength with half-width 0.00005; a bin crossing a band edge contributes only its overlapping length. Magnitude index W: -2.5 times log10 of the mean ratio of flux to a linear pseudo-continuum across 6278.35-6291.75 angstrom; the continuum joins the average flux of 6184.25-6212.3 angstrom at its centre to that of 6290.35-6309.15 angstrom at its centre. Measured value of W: -0.03 mag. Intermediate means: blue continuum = 10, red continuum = 9.82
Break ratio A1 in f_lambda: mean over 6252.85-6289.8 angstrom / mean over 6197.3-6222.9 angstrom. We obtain 0.97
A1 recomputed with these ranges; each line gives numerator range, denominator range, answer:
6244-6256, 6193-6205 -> 0.93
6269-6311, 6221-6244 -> 1.04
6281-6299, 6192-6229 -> 1.03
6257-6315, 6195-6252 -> 1.01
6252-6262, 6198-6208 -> 0.89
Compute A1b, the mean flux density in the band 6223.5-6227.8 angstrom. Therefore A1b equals 9.07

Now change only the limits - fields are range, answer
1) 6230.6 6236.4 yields 9.62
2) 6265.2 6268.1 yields 9.81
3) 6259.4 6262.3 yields 9.07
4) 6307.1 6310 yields 9.96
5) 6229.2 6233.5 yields 9.74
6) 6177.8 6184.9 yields 9.83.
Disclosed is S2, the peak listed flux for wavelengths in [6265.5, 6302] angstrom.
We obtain 10.44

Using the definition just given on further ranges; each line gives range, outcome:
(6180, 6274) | 11.17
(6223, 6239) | 10.36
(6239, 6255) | 9.836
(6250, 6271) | 9.957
